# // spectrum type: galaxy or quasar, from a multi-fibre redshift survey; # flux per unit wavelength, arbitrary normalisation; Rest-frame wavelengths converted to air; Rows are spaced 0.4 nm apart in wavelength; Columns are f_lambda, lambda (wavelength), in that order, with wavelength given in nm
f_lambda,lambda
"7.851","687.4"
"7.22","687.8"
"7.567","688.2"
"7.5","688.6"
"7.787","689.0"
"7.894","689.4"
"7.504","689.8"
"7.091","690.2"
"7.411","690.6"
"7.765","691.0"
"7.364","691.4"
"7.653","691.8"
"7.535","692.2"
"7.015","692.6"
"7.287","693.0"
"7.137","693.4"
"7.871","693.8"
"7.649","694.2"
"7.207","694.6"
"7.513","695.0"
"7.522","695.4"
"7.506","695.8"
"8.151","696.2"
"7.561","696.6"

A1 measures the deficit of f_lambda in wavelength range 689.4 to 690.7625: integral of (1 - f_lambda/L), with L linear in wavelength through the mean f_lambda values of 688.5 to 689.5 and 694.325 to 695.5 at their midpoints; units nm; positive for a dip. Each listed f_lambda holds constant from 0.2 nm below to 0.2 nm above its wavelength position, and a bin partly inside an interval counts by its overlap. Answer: 0.05 nm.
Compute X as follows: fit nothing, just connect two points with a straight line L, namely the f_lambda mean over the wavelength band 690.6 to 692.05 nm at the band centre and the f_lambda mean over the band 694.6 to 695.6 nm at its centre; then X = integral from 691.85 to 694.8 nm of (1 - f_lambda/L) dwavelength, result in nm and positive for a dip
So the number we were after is 0.04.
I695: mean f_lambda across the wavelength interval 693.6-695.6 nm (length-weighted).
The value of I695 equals 7.55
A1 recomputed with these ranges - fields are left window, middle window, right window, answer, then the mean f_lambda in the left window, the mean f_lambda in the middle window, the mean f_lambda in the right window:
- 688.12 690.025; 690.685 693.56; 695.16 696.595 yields 0.10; 7.65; 7.4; 7.7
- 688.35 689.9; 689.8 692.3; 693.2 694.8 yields 0.04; 7.68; 7.47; 7.47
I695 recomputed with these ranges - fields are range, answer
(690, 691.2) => 7.42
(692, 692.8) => 7.28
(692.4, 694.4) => 7.39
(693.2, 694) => 7.5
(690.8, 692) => 7.59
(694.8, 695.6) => 7.52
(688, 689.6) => 7.69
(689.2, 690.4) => 7.5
